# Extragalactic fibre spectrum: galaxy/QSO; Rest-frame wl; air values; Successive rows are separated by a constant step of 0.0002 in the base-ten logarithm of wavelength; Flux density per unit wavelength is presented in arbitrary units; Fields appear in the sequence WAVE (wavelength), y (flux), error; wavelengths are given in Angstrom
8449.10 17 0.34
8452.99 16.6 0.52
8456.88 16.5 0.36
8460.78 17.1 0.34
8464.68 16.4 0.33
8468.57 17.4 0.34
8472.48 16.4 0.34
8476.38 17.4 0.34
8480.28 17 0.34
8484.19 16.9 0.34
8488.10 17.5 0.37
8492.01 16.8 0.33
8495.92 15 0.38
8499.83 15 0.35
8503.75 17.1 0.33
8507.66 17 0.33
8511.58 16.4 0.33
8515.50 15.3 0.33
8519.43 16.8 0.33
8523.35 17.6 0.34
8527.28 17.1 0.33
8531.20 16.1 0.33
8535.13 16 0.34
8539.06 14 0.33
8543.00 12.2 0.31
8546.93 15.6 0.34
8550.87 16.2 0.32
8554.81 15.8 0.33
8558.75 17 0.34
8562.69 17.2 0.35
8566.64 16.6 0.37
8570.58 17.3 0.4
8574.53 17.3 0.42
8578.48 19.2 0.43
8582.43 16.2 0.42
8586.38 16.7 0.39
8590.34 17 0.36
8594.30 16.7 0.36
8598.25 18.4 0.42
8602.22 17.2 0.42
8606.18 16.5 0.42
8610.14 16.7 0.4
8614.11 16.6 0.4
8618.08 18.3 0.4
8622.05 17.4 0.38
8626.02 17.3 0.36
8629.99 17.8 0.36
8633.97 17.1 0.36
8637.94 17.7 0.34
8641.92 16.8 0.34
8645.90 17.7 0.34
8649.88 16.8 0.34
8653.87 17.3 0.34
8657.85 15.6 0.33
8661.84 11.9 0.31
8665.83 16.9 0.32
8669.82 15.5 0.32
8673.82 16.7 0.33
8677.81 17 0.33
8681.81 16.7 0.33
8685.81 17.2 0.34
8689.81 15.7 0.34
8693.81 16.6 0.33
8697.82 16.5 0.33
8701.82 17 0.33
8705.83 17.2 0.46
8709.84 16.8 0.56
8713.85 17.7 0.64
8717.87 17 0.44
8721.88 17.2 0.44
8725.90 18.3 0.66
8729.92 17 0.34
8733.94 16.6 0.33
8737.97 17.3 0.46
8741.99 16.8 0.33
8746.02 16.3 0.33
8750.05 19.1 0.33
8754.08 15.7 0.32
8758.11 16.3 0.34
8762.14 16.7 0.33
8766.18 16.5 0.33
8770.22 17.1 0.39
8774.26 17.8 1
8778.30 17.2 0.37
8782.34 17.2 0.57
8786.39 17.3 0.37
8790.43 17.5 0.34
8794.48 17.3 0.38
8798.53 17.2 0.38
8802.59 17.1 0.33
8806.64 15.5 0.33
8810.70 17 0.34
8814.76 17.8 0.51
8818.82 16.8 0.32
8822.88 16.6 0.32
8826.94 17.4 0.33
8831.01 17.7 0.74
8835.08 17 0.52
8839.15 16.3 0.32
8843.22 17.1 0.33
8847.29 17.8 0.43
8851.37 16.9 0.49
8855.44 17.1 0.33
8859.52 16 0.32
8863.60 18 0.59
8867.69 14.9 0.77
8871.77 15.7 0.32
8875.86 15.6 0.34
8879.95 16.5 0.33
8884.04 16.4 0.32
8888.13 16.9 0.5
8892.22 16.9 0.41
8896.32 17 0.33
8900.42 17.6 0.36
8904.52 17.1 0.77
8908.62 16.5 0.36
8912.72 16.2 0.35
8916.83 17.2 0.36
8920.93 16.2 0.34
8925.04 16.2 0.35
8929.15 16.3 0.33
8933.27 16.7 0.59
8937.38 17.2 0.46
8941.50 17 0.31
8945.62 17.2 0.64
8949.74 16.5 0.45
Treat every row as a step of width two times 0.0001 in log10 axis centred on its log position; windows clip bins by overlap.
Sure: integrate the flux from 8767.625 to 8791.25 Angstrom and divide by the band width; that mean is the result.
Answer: 17.3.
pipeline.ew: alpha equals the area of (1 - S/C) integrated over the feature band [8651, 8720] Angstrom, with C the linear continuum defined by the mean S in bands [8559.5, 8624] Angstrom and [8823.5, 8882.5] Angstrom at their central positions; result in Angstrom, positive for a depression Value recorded 2.4 Angstrom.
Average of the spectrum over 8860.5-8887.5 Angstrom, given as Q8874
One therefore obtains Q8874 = 16.2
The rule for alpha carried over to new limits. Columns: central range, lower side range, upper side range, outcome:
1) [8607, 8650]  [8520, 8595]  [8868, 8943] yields -2.2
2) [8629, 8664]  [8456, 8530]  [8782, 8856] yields 0.8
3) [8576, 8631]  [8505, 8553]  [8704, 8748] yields -3.1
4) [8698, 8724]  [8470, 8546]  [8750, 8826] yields -0.5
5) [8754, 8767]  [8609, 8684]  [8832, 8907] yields 0.3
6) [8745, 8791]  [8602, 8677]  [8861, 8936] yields -1.2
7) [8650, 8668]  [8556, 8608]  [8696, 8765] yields 1.6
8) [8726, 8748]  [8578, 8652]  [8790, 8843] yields 0.2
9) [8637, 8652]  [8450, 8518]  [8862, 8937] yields -0.6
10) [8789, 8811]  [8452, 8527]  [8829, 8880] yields -0.3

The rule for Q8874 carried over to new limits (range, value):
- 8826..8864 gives 17.1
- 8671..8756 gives 17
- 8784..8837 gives 17.1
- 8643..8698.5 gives 16.3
